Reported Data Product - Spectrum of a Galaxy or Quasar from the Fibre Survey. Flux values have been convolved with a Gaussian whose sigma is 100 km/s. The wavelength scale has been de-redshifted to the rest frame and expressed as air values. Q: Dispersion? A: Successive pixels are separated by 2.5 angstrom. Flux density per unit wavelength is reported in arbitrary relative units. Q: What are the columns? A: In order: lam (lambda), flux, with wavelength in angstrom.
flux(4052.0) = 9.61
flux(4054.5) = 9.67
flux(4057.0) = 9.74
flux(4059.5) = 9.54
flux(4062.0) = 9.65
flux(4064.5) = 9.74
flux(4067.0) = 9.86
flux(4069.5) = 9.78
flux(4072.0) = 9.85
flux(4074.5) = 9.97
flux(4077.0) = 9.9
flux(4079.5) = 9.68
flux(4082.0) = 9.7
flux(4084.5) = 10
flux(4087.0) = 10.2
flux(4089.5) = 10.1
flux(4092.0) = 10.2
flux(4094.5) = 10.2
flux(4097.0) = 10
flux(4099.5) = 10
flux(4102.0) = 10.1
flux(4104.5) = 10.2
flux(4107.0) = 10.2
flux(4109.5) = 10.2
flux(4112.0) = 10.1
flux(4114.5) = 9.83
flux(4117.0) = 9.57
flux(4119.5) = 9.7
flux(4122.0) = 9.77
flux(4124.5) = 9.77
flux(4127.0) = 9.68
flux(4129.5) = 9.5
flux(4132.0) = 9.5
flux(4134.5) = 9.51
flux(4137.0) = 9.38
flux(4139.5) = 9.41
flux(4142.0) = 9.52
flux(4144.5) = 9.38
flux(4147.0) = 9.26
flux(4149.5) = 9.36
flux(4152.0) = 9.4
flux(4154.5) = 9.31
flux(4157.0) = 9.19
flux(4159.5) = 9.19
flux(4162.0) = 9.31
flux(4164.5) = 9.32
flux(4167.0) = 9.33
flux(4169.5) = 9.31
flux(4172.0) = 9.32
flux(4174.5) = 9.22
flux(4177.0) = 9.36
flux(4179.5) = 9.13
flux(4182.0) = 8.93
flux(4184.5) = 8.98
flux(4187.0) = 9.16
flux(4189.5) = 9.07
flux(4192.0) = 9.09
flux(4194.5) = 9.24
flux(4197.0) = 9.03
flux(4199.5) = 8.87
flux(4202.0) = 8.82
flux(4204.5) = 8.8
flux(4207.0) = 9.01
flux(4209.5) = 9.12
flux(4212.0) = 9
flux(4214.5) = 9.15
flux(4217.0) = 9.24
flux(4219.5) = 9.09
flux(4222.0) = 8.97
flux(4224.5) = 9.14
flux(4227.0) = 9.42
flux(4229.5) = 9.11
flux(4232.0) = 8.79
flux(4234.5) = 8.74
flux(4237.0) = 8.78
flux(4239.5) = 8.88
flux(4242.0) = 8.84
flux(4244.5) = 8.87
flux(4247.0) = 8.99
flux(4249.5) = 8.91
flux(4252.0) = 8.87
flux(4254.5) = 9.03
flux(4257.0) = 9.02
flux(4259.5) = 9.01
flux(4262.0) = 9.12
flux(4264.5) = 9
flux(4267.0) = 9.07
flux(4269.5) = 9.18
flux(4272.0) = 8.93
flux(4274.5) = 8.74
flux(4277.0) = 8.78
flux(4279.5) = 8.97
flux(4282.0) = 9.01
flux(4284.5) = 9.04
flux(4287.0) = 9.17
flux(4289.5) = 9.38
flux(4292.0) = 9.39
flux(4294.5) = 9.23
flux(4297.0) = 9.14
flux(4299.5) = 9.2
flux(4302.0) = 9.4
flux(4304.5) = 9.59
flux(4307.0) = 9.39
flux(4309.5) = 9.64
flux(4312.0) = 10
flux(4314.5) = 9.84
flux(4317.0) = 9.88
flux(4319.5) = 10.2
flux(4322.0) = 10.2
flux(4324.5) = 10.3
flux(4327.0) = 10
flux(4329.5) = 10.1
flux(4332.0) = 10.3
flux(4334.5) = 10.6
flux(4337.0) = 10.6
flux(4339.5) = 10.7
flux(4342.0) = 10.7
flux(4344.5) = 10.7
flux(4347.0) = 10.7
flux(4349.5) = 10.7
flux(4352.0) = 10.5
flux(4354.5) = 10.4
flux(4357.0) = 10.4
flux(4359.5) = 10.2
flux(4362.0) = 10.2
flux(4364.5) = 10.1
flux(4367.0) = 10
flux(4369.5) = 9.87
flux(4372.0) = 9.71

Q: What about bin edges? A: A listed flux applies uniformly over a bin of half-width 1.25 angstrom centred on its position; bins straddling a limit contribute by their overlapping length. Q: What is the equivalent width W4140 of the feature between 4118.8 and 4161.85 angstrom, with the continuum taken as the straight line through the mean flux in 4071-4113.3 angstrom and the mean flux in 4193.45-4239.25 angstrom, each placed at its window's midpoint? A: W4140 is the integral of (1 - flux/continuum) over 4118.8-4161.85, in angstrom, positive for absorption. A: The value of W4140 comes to 0.83 angstrom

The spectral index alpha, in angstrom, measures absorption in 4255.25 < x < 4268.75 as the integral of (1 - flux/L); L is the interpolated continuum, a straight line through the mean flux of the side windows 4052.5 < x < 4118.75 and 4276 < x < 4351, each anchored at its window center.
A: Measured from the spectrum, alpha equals 1.1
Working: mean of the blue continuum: 9.92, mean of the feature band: 9.05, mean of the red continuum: 9.83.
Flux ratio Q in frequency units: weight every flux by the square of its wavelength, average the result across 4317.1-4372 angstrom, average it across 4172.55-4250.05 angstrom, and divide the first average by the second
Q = 1.2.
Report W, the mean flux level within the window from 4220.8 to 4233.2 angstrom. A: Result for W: 9.09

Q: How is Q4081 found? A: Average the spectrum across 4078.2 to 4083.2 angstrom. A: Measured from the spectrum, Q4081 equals 9.69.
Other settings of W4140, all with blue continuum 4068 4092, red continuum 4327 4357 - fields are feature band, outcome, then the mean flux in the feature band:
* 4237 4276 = 5.16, 8.96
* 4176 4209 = 3.70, 9.04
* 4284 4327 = 3.40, 9.61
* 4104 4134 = 0.58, 9.82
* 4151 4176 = 2.03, 9.29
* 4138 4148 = 0.67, 9.4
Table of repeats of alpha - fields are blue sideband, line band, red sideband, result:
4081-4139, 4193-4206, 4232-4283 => 0.49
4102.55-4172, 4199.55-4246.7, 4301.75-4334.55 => 3.70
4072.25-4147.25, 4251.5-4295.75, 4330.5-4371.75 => 5.02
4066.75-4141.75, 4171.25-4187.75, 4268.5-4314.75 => 0.79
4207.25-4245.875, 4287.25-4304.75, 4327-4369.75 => 0.88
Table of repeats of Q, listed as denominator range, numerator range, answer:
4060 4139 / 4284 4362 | 1.13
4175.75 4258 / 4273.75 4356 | 1.14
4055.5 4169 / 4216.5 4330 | 1.03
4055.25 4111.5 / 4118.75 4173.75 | 0.98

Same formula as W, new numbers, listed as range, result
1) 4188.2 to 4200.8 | 9.06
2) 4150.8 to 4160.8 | 9.27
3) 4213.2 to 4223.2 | 9.11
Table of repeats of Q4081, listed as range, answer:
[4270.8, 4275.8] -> 8.83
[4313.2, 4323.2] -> 10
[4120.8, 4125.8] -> 9.77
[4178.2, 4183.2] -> 9.03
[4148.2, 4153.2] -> 9.38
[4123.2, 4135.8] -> 9.59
